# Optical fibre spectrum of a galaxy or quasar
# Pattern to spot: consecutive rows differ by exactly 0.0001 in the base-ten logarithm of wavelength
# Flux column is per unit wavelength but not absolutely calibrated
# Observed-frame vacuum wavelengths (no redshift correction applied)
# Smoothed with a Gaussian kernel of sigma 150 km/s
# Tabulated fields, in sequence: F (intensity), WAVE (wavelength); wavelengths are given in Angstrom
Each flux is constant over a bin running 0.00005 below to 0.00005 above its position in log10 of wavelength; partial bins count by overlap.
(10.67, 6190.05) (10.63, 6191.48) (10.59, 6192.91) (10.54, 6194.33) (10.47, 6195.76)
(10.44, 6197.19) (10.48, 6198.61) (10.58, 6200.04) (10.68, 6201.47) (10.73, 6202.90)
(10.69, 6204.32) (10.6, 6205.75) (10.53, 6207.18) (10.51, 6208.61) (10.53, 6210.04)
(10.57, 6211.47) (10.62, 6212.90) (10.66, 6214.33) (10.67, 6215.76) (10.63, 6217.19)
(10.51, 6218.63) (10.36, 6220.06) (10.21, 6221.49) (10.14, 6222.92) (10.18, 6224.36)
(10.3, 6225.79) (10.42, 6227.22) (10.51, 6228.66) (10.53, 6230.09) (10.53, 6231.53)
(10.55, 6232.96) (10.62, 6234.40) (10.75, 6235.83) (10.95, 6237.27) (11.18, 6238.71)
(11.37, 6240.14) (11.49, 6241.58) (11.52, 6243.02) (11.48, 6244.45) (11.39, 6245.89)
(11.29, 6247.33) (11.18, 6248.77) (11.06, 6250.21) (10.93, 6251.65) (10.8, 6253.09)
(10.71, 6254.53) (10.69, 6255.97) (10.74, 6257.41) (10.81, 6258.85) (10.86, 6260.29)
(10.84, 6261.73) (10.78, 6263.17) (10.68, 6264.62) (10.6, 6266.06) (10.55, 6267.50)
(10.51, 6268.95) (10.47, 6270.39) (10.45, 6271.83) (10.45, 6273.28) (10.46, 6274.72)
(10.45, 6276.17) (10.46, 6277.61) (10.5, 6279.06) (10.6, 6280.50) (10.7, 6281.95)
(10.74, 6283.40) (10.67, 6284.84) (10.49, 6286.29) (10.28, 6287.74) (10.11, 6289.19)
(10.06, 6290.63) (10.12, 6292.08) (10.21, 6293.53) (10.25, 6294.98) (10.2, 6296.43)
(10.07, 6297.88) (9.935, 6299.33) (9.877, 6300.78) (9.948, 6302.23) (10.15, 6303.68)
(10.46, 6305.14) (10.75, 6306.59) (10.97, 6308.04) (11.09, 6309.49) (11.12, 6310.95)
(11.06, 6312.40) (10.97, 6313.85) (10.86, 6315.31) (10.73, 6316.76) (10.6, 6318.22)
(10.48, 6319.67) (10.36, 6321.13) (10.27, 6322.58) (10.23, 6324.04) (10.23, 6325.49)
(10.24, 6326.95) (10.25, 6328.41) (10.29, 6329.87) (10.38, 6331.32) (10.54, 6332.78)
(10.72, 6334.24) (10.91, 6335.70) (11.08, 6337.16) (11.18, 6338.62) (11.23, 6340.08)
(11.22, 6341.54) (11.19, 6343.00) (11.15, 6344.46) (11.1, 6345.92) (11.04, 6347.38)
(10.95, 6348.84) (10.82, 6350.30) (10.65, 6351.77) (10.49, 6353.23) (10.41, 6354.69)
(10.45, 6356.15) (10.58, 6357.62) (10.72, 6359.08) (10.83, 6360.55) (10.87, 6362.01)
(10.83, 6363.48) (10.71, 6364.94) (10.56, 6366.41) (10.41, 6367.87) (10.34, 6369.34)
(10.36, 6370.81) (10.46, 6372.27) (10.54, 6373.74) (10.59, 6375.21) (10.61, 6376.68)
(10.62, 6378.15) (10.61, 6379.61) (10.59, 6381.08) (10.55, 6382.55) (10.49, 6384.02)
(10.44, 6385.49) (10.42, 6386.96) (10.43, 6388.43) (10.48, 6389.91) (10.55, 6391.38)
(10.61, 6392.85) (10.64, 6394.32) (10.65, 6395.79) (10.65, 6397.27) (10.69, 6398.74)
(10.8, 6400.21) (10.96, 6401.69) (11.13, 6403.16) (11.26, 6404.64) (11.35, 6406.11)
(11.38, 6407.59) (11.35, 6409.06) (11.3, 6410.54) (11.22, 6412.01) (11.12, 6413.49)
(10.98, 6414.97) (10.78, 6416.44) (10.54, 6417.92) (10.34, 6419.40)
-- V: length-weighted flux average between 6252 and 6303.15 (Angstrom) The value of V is 10.5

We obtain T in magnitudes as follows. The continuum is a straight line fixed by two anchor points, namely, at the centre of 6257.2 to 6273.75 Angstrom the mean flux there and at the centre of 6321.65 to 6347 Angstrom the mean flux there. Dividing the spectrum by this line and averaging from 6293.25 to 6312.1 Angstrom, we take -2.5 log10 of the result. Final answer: 0.03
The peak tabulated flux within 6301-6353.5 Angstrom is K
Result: 11.23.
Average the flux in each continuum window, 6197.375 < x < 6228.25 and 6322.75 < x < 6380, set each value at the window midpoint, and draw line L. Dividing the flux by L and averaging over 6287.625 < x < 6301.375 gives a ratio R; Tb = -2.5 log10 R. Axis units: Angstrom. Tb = 0.052 mag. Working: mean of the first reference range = 10.5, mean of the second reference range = 10.7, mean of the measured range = 10.1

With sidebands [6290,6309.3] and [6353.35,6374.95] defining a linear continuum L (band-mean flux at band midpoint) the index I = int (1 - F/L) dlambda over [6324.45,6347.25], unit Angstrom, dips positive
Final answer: -0.8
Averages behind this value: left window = 10.3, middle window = 10.8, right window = 10.6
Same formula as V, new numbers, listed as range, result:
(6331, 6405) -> 10.7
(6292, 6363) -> 10.6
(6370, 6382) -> 10.5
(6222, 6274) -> 10.8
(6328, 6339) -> 10.7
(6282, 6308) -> 10.3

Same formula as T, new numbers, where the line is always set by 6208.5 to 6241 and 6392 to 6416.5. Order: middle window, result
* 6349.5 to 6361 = 0.03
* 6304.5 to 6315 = -0.01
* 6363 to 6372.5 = 0.04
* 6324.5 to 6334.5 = 0.05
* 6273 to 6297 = 0.03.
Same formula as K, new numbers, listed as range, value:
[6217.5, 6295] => 11.52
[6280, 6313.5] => 11.12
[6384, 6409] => 11.38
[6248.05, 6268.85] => 11.18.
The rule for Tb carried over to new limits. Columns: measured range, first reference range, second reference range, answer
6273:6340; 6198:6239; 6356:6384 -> 0.01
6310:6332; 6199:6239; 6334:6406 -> 0.01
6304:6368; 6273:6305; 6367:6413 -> -0.02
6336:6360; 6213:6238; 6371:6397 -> -0.04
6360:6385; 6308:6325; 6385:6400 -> 0.00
